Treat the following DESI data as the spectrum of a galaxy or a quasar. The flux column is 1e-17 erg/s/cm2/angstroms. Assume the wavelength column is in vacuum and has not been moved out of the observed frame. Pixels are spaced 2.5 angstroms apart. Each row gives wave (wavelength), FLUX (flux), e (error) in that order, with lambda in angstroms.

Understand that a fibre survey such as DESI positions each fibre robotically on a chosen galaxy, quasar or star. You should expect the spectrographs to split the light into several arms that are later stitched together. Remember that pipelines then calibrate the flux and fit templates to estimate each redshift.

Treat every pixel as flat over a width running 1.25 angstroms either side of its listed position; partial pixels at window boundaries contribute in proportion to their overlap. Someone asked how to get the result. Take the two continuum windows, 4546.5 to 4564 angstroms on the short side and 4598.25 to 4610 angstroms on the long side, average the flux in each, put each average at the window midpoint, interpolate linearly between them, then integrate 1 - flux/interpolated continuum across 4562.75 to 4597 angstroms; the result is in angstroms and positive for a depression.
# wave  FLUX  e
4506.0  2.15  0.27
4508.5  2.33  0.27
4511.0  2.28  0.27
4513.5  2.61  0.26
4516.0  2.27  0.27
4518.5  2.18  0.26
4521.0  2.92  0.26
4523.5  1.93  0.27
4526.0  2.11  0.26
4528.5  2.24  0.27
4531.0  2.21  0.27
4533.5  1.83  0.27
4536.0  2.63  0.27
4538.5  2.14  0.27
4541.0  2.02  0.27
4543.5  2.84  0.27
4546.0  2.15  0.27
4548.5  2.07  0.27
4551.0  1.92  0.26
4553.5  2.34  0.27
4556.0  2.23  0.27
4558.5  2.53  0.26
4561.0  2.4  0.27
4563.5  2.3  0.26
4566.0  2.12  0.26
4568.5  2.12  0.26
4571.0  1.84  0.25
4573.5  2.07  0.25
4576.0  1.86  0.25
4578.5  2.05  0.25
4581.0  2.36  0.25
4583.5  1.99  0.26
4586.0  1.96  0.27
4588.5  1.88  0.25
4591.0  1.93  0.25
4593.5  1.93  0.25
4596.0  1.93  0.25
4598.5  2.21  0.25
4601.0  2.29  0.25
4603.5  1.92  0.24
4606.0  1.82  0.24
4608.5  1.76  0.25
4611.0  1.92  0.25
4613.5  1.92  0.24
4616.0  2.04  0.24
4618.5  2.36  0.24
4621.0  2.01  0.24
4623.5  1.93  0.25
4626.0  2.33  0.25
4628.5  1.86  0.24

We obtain 1.5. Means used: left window 2.25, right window 1.98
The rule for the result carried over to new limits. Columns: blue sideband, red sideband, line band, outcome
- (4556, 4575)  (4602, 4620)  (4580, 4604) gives 0.3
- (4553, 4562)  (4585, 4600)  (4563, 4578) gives 1.3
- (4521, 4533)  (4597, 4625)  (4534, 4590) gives -1.3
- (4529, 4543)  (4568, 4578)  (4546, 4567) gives -1.7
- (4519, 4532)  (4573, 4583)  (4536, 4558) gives -0.5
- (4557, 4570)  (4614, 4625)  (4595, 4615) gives 1.5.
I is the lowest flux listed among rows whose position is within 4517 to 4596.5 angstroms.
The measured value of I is 1.83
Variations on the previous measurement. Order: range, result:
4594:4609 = 1.76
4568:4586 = 1.84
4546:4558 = 1.92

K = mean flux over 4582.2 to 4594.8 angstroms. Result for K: 1.94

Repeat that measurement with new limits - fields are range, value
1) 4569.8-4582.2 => 2.04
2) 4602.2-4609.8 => 1.84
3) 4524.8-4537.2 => 2.2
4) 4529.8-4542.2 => 2.17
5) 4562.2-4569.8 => 2.18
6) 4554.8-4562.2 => 2.39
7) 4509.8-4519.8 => 2.34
